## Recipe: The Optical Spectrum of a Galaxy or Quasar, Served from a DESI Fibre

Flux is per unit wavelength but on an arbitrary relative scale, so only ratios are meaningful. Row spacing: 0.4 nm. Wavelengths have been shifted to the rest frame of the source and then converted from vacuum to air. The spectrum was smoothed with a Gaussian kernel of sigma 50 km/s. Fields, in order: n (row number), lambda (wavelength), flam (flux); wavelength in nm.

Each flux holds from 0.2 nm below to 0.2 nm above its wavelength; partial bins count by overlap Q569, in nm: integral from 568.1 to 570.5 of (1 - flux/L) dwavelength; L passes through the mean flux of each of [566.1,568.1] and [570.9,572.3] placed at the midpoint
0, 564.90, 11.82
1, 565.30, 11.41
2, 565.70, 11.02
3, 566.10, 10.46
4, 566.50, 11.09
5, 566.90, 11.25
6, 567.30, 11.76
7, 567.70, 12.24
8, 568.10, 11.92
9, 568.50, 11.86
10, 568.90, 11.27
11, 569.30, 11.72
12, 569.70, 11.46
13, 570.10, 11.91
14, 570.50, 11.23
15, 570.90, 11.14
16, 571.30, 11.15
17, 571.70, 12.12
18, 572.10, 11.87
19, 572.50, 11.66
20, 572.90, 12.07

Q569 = -0.01 nm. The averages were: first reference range 11.5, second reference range 11.6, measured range 11.6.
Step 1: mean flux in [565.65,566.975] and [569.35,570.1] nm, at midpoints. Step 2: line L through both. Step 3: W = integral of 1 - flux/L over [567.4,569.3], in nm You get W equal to -0.08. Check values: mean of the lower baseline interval 10.9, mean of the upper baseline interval 11.6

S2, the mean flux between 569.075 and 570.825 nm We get 11.5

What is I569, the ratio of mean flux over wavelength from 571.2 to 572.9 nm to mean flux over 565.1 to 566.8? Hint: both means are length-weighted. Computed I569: 1.07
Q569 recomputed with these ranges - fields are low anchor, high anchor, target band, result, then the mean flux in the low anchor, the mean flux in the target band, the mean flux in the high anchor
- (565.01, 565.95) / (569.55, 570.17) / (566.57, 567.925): -0.03 nm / 11.2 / 11.7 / 11.7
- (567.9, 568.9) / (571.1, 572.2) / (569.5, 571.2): 0.04 nm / 11.8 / 11.4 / 11.7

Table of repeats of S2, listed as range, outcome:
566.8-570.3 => 11.7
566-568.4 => 11.5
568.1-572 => 11.6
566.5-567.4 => 11.4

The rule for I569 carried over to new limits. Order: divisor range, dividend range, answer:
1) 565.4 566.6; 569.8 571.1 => 1.05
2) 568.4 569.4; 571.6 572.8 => 1.03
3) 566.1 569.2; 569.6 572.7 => 1.00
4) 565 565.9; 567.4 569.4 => 1.05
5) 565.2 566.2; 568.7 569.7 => 1.05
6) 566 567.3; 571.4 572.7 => 1.07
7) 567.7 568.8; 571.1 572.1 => 0.98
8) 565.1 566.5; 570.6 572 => 1.05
